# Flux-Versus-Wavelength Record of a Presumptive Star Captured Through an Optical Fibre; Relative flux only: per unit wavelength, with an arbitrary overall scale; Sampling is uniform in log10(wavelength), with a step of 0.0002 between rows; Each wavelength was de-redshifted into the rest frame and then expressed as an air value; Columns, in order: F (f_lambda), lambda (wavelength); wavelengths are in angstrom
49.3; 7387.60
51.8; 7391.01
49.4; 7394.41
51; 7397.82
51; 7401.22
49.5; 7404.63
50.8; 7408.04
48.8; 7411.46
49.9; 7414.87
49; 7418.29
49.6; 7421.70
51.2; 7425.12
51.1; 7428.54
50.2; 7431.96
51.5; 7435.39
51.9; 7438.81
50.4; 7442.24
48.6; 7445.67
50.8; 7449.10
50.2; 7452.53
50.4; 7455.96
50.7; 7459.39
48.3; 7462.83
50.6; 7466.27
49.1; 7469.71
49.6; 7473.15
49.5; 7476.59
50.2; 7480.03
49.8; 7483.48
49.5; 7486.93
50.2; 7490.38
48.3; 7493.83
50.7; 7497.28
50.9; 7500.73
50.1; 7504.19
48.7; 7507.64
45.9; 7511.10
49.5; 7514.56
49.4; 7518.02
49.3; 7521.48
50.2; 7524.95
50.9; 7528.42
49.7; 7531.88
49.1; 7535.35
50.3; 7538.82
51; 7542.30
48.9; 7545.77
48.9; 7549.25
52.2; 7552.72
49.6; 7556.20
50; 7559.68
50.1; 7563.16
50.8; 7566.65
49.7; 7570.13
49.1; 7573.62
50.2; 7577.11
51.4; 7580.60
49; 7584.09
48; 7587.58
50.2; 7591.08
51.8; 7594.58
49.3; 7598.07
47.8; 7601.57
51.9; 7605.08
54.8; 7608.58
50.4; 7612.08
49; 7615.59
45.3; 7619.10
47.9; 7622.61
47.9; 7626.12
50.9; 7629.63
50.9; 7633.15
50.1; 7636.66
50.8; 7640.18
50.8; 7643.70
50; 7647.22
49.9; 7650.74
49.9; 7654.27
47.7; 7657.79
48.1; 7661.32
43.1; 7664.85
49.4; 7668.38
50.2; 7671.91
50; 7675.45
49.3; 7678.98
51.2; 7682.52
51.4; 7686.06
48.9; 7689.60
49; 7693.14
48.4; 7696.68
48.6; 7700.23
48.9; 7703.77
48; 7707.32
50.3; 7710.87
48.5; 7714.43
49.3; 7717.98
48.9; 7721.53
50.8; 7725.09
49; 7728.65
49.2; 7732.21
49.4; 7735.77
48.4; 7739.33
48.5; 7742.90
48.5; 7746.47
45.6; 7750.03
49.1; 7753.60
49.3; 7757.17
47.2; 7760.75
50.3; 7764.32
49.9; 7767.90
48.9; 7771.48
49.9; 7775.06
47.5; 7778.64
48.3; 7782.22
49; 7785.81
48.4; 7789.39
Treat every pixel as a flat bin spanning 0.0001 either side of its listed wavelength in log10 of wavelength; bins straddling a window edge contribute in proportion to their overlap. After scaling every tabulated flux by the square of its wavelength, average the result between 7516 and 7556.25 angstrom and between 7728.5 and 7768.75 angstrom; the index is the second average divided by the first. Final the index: 1.03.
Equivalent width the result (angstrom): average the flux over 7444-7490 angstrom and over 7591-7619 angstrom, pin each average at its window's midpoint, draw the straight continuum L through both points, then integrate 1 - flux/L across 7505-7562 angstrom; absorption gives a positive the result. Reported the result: 0.5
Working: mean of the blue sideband 49.8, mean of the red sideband 50.4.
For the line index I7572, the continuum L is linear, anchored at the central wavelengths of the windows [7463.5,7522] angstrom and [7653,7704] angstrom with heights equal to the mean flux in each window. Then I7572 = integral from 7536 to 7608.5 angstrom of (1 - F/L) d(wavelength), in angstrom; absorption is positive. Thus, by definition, -1.3 angstrom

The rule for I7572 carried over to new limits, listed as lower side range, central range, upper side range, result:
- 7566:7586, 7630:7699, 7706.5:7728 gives 0.18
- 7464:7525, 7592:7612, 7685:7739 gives -0.68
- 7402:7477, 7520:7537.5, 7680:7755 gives -0.04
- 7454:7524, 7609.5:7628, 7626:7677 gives 0.36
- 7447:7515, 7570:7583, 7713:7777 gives -0.19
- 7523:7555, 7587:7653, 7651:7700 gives -0.63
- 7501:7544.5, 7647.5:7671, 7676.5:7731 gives 0.57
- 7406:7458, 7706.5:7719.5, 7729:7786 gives -0.05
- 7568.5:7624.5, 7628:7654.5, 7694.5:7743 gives -0.52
